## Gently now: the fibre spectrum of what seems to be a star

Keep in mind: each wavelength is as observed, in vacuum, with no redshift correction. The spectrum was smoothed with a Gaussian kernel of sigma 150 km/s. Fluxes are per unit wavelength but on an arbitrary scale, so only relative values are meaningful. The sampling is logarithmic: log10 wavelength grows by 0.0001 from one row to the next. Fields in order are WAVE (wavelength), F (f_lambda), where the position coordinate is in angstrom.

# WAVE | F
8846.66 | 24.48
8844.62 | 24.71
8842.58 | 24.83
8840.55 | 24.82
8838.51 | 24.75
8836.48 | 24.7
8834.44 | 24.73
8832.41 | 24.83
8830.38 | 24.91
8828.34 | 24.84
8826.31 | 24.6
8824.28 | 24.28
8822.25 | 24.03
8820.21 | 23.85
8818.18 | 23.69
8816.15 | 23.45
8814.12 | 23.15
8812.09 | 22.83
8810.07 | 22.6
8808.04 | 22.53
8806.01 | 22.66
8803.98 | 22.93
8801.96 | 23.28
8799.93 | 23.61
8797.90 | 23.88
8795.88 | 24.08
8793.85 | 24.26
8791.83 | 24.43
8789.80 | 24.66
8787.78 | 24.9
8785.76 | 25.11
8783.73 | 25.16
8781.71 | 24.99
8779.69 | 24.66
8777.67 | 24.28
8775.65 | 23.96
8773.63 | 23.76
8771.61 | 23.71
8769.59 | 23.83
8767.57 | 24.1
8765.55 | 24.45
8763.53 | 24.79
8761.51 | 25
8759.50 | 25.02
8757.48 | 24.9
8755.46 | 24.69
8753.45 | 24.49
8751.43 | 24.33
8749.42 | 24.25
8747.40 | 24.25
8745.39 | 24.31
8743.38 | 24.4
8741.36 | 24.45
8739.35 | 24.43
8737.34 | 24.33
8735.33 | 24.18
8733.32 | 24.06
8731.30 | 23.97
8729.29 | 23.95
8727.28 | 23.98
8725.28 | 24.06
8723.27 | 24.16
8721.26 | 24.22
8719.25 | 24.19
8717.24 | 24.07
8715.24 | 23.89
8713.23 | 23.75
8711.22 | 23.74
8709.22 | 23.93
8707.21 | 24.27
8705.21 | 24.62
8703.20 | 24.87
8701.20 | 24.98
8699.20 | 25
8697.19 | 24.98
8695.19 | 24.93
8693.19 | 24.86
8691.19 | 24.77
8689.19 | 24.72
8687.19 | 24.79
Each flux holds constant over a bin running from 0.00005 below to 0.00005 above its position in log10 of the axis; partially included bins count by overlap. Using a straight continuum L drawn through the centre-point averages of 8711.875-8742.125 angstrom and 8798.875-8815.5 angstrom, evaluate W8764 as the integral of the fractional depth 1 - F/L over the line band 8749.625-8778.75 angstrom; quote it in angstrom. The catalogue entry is -1.0 angstrom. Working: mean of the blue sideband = 24.1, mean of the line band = 24.4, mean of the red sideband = 23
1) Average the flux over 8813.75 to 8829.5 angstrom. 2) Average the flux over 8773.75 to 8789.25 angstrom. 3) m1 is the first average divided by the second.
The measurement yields 0.97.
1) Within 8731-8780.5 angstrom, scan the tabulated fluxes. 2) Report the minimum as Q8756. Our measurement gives 23.71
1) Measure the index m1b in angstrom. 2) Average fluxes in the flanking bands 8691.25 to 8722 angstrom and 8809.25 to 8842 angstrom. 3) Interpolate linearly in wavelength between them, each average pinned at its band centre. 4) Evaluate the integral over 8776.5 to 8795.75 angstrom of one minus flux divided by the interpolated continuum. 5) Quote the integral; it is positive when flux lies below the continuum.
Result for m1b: -0.3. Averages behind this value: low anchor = 24.4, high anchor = 24.2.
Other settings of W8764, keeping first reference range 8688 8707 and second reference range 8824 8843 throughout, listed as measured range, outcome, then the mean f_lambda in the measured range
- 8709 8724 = 0.5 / 24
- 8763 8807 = 1.1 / 24.2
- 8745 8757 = 0.2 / 24.4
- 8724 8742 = 0.5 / 24.2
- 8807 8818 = 0.8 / 23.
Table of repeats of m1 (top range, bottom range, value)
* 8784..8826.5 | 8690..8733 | 0.98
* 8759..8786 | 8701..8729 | 1.01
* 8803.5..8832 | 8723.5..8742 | 0.98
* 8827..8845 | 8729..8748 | 1.02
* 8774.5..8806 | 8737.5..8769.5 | 0.99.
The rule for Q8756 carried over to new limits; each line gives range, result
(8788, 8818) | 22.53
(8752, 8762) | 24.49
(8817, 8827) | 23.69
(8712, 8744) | 23.75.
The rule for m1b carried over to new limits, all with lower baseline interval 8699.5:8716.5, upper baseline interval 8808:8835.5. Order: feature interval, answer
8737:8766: -0.5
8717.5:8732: 0.1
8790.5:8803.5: 0.1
